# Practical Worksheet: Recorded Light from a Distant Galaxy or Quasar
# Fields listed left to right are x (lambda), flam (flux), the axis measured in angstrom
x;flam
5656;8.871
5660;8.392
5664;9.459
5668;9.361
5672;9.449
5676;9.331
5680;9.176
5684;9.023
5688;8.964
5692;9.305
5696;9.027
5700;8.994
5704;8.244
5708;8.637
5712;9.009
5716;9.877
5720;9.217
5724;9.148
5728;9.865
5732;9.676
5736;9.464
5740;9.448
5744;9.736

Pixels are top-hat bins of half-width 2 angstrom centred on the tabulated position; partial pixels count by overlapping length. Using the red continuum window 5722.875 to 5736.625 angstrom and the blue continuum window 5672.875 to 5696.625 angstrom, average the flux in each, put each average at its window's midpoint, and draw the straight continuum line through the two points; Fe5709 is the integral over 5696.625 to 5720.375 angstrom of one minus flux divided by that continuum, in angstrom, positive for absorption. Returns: 1.0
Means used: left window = 9.16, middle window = 8.98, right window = 9.57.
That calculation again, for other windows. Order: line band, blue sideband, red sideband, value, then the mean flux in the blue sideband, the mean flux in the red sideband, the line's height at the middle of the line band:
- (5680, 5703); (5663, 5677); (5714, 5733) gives 1.0 angstrom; 9.4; 9.55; 9.46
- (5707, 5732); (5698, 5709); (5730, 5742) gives -0.8 angstrom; 8.62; 9.53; 9.07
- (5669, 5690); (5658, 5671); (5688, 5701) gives -0.2 angstrom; 9.1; 9.1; 9.1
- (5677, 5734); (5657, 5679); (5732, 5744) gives 1.3 angstrom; 9.18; 9.54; 9.37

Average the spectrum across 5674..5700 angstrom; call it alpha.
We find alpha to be 9.13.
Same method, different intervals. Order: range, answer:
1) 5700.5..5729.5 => 9.12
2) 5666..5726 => 9.12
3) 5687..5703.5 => 9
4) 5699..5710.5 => 8.61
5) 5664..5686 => 9.29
